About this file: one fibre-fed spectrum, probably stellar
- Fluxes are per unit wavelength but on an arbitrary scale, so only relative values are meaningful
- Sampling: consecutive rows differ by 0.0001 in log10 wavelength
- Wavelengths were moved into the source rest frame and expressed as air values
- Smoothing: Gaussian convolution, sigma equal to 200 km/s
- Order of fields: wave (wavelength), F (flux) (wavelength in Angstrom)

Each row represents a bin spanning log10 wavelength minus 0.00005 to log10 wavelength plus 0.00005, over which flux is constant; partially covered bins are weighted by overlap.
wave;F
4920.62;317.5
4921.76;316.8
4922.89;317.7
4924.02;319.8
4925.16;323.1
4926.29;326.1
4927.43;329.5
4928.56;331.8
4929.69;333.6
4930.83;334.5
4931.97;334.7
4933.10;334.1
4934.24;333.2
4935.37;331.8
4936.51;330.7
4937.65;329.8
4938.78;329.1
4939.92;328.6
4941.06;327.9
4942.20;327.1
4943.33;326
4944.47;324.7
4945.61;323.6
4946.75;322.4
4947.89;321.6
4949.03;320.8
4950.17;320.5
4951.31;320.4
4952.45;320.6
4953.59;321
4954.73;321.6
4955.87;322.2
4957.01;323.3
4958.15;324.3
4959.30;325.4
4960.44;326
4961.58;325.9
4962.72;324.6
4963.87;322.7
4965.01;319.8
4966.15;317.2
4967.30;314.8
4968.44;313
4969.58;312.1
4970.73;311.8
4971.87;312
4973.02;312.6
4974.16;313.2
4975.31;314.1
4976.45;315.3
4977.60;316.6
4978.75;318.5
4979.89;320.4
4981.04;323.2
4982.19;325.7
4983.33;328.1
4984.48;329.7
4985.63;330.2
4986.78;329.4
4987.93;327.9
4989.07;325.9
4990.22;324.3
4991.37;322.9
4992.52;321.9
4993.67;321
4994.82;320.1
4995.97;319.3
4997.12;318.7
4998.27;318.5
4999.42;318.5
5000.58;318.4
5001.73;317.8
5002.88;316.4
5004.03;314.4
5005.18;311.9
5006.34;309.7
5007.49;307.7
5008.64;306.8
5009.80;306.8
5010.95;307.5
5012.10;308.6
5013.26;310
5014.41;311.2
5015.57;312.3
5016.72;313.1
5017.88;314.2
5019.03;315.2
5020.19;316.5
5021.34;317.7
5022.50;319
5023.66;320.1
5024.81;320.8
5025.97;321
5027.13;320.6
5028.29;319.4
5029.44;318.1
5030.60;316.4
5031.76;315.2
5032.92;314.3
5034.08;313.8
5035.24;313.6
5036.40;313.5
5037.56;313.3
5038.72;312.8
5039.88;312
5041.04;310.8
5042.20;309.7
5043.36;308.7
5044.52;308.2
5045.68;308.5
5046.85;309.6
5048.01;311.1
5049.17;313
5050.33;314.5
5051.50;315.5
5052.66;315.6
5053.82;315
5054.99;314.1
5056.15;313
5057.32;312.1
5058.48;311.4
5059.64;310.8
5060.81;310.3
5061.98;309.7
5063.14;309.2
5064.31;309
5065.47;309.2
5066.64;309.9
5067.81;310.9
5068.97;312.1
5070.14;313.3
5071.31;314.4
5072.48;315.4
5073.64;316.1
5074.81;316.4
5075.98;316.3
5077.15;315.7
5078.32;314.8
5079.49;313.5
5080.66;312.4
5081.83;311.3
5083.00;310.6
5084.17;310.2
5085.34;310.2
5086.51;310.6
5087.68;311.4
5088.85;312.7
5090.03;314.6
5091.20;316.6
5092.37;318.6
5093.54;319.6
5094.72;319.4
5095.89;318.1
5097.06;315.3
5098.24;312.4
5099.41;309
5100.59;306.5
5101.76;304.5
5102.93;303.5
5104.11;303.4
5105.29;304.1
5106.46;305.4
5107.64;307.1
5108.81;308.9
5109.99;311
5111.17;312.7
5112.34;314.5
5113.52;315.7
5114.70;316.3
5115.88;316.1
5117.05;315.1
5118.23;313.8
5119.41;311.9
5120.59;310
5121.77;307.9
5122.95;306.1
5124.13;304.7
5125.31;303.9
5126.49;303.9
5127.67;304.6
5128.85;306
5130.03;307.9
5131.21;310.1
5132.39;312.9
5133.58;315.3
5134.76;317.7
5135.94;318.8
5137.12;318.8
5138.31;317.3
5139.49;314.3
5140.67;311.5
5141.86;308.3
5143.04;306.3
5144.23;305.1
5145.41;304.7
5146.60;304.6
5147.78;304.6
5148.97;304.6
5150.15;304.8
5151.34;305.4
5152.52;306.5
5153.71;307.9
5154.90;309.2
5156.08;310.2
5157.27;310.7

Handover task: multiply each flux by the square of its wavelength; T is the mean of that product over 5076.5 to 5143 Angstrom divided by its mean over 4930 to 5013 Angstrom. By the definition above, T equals 1.03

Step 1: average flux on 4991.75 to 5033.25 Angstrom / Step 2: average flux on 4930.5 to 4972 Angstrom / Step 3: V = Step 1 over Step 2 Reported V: 1.0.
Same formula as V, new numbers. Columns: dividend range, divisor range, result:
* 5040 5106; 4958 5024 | 0.98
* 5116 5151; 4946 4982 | 0.97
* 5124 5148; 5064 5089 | 0.99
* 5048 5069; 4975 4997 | 0.97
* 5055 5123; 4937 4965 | 0.96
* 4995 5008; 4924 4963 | 0.97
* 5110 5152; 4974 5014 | 0.97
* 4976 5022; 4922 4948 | 0.97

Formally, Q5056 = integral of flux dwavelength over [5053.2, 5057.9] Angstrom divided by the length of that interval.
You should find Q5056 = 313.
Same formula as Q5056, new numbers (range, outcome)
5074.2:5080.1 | 315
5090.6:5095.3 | 319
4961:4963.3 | 325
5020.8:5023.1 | 317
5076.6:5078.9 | 315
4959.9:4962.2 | 327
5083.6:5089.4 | 311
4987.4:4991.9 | 326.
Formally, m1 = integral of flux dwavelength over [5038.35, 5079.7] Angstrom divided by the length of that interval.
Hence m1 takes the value 312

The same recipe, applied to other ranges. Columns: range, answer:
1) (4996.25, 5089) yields 313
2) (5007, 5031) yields 314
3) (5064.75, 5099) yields 314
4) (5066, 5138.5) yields 312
